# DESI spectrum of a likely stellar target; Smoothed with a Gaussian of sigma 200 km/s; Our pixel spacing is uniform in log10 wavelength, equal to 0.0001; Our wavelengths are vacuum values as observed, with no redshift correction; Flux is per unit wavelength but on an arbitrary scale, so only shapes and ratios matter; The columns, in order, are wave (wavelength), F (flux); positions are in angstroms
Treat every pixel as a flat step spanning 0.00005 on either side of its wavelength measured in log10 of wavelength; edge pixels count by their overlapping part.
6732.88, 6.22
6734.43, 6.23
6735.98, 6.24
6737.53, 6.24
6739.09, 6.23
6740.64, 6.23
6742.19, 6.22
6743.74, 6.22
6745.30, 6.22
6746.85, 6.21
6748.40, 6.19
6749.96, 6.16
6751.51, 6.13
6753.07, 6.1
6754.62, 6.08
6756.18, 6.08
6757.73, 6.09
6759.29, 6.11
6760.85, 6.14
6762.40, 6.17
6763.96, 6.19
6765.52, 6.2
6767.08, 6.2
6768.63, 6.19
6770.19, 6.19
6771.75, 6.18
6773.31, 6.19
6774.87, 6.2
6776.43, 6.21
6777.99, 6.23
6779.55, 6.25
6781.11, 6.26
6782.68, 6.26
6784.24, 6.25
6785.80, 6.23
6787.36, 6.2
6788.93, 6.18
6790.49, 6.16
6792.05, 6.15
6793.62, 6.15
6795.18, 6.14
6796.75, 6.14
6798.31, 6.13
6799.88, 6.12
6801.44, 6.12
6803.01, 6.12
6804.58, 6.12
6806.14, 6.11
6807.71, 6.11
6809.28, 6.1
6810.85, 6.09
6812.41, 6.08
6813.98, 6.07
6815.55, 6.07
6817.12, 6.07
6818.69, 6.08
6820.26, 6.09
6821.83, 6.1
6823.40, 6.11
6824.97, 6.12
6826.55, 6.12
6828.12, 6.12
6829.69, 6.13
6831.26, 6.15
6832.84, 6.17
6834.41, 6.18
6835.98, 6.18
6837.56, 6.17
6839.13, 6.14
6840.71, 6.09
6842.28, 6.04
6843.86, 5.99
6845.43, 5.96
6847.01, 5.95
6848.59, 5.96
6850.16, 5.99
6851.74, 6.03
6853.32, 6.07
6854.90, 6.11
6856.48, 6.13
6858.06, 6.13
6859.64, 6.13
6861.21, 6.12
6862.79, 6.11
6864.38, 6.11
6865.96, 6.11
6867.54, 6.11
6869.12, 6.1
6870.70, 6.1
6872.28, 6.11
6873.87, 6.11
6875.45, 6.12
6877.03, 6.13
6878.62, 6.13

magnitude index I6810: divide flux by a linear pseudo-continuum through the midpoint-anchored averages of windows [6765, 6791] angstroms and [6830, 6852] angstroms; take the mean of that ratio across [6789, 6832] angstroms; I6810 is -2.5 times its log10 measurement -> 0.00 mag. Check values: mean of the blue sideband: 6.21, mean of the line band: 6.12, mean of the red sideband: 6.07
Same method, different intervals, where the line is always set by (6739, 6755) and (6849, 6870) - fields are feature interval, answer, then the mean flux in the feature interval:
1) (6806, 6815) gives 0.01 mag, 6.09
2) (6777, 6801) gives -0.01 mag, 6.19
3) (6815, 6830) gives 0.00 mag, 6.1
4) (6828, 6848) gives 0.00 mag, 6.1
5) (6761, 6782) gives -0.01 mag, 6.2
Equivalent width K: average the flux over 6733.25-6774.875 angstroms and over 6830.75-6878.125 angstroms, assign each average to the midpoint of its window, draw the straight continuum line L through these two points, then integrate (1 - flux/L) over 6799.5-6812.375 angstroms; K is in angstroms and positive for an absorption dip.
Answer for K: 0.1 angstroms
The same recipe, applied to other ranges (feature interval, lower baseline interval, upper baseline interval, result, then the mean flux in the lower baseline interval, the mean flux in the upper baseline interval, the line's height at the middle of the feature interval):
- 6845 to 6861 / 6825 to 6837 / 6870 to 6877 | 0.20 angstroms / 6.15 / 6.11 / 6.13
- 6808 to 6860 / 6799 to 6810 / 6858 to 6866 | 0.23 angstroms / 6.11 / 6.12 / 6.12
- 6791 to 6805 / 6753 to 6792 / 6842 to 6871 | 0.03 angstroms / 6.18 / 6.07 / 6.15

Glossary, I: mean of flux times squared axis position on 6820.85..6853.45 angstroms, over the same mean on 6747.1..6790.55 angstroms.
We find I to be 1.00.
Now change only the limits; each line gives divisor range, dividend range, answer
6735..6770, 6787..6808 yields 1.01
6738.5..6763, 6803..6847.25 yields 1.01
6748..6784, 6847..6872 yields 1.01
